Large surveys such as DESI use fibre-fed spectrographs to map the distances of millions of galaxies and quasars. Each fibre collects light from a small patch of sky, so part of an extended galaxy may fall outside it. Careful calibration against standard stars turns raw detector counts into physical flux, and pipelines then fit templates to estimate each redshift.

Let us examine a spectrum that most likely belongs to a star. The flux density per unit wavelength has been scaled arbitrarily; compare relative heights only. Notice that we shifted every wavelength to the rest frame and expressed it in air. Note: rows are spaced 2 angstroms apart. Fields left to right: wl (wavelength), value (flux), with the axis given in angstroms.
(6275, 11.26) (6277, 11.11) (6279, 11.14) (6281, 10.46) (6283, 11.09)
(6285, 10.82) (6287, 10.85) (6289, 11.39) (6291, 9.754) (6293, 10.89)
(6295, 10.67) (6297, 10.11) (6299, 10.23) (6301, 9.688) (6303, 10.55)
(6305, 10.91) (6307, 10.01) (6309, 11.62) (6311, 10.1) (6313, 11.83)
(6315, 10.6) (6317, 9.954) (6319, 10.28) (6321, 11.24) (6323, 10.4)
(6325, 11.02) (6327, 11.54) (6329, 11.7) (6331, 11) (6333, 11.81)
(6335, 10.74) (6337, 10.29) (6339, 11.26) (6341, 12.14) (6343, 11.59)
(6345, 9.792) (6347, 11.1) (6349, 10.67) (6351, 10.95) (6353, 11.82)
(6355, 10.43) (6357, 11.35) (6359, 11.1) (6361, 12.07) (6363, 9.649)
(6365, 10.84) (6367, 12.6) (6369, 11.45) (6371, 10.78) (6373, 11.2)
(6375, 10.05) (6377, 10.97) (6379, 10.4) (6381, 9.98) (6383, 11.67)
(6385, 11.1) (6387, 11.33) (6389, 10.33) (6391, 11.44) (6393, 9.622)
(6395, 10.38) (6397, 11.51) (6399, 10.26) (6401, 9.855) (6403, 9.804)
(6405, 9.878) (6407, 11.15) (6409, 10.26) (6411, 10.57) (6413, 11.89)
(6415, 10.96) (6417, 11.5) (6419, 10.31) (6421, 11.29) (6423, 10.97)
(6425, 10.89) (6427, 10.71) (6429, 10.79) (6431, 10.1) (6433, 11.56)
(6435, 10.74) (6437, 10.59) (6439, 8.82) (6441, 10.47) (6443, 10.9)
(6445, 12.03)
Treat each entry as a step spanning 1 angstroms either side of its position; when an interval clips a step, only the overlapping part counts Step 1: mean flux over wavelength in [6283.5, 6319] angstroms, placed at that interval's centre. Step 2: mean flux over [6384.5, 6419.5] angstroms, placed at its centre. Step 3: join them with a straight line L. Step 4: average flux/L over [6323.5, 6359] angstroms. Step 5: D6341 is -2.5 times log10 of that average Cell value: -0.050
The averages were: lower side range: 10.6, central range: 11.1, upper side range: 10.7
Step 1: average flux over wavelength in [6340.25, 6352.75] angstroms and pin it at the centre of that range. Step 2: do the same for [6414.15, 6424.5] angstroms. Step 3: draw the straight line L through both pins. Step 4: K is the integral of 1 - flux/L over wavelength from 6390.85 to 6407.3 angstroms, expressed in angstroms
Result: 1.0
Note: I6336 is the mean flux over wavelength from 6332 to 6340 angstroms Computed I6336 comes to 11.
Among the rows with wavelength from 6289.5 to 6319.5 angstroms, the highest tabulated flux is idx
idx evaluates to 11.83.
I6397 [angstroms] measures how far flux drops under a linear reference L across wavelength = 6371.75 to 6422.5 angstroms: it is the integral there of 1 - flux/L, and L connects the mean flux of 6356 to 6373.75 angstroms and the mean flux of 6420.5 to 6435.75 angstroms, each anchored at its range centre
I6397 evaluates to 1.53 angstroms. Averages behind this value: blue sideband 11.2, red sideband 10.9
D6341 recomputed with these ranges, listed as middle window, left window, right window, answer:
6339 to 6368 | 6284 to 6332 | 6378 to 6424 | -0.044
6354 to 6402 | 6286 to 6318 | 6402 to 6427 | -0.013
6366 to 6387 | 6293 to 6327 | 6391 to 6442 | -0.042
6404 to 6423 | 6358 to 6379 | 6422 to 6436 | 0.000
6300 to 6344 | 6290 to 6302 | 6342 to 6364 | -0.036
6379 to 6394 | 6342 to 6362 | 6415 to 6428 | 0.026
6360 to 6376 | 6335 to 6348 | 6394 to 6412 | -0.033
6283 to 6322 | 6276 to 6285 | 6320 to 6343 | 0.044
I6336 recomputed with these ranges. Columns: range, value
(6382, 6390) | 11.1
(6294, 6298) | 10.4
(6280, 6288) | 10.8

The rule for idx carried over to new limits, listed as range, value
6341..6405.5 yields 12.6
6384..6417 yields 11.89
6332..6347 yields 12.14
